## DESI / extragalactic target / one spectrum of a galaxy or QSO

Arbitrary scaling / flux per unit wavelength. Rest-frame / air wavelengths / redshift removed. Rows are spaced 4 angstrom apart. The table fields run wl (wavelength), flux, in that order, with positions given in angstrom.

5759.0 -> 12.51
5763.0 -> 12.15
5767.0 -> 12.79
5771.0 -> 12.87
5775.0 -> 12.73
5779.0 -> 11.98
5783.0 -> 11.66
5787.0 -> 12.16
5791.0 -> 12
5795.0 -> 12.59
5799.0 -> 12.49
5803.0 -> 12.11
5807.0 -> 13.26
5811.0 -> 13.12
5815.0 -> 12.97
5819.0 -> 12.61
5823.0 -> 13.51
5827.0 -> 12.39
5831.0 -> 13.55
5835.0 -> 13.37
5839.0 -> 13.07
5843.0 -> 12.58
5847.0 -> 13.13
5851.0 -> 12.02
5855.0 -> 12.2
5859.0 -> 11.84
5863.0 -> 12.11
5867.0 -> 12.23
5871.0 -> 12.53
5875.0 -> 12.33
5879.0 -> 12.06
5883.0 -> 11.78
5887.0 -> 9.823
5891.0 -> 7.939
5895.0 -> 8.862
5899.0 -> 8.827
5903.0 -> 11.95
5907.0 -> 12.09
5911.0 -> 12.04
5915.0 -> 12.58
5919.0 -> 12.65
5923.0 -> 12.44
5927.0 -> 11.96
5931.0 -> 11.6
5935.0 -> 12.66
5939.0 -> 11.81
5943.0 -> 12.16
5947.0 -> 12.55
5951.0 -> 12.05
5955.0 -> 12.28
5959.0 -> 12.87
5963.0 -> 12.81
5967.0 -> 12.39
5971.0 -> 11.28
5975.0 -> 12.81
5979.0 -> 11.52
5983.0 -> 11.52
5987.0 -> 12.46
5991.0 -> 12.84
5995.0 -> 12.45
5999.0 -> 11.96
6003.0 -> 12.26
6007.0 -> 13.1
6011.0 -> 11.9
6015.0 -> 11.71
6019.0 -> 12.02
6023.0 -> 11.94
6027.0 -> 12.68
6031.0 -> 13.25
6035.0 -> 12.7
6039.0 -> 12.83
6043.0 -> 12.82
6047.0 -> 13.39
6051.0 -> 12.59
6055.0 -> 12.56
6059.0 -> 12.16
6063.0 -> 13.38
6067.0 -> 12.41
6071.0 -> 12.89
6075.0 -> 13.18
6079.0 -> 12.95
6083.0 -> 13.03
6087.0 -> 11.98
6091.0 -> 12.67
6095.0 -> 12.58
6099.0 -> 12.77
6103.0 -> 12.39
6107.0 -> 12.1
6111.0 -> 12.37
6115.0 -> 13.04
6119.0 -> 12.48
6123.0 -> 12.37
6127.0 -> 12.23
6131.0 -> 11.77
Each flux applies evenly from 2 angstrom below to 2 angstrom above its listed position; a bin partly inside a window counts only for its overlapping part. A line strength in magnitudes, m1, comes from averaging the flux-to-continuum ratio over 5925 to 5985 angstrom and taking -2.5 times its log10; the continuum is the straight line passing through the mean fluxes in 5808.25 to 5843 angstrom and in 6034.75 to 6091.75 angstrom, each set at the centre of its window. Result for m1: 0.06 mag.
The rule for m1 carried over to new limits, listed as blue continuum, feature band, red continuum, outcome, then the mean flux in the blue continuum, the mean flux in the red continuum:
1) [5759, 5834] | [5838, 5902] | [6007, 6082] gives 0.107 mag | 12.6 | 12.6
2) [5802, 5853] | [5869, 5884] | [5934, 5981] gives 0.041 mag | 12.9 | 12.3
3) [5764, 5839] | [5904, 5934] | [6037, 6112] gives 0.042 mag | 12.7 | 12.7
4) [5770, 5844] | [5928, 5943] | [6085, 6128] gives 0.048 mag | 12.7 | 12.5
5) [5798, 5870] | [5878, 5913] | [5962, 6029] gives 0.184 mag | 12.7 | 12.2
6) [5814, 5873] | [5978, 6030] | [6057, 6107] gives 0.040 mag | 12.7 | 12.7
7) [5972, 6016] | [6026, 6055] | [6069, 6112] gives -0.039 mag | 12.2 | 12.6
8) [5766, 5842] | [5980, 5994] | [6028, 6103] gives 0.045 mag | 12.7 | 12.8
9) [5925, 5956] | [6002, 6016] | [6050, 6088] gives 0.015 mag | 12.1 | 12.7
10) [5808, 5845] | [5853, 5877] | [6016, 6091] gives 0.066 mag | 13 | 12.7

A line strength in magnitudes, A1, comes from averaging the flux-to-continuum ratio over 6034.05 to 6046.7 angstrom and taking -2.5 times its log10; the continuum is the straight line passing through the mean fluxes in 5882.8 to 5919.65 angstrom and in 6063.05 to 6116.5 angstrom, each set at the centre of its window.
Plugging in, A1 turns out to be -0.06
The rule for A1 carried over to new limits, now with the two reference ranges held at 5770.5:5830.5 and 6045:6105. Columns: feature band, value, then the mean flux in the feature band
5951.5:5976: 0.026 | 12.4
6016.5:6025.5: 0.061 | 12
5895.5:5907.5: 0.196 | 10.6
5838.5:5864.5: 0.019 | 12.4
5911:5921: 0.012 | 12.5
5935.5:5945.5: 0.047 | 12.1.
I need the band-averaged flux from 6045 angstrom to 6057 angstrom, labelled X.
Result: 12.8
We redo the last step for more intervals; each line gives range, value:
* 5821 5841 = 13.2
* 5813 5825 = 13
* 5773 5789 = 12.1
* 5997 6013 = 12.3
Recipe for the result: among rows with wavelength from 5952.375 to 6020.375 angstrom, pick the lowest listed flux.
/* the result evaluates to 11.28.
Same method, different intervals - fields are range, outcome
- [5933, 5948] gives 11.81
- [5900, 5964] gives 11.6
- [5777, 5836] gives 11.66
